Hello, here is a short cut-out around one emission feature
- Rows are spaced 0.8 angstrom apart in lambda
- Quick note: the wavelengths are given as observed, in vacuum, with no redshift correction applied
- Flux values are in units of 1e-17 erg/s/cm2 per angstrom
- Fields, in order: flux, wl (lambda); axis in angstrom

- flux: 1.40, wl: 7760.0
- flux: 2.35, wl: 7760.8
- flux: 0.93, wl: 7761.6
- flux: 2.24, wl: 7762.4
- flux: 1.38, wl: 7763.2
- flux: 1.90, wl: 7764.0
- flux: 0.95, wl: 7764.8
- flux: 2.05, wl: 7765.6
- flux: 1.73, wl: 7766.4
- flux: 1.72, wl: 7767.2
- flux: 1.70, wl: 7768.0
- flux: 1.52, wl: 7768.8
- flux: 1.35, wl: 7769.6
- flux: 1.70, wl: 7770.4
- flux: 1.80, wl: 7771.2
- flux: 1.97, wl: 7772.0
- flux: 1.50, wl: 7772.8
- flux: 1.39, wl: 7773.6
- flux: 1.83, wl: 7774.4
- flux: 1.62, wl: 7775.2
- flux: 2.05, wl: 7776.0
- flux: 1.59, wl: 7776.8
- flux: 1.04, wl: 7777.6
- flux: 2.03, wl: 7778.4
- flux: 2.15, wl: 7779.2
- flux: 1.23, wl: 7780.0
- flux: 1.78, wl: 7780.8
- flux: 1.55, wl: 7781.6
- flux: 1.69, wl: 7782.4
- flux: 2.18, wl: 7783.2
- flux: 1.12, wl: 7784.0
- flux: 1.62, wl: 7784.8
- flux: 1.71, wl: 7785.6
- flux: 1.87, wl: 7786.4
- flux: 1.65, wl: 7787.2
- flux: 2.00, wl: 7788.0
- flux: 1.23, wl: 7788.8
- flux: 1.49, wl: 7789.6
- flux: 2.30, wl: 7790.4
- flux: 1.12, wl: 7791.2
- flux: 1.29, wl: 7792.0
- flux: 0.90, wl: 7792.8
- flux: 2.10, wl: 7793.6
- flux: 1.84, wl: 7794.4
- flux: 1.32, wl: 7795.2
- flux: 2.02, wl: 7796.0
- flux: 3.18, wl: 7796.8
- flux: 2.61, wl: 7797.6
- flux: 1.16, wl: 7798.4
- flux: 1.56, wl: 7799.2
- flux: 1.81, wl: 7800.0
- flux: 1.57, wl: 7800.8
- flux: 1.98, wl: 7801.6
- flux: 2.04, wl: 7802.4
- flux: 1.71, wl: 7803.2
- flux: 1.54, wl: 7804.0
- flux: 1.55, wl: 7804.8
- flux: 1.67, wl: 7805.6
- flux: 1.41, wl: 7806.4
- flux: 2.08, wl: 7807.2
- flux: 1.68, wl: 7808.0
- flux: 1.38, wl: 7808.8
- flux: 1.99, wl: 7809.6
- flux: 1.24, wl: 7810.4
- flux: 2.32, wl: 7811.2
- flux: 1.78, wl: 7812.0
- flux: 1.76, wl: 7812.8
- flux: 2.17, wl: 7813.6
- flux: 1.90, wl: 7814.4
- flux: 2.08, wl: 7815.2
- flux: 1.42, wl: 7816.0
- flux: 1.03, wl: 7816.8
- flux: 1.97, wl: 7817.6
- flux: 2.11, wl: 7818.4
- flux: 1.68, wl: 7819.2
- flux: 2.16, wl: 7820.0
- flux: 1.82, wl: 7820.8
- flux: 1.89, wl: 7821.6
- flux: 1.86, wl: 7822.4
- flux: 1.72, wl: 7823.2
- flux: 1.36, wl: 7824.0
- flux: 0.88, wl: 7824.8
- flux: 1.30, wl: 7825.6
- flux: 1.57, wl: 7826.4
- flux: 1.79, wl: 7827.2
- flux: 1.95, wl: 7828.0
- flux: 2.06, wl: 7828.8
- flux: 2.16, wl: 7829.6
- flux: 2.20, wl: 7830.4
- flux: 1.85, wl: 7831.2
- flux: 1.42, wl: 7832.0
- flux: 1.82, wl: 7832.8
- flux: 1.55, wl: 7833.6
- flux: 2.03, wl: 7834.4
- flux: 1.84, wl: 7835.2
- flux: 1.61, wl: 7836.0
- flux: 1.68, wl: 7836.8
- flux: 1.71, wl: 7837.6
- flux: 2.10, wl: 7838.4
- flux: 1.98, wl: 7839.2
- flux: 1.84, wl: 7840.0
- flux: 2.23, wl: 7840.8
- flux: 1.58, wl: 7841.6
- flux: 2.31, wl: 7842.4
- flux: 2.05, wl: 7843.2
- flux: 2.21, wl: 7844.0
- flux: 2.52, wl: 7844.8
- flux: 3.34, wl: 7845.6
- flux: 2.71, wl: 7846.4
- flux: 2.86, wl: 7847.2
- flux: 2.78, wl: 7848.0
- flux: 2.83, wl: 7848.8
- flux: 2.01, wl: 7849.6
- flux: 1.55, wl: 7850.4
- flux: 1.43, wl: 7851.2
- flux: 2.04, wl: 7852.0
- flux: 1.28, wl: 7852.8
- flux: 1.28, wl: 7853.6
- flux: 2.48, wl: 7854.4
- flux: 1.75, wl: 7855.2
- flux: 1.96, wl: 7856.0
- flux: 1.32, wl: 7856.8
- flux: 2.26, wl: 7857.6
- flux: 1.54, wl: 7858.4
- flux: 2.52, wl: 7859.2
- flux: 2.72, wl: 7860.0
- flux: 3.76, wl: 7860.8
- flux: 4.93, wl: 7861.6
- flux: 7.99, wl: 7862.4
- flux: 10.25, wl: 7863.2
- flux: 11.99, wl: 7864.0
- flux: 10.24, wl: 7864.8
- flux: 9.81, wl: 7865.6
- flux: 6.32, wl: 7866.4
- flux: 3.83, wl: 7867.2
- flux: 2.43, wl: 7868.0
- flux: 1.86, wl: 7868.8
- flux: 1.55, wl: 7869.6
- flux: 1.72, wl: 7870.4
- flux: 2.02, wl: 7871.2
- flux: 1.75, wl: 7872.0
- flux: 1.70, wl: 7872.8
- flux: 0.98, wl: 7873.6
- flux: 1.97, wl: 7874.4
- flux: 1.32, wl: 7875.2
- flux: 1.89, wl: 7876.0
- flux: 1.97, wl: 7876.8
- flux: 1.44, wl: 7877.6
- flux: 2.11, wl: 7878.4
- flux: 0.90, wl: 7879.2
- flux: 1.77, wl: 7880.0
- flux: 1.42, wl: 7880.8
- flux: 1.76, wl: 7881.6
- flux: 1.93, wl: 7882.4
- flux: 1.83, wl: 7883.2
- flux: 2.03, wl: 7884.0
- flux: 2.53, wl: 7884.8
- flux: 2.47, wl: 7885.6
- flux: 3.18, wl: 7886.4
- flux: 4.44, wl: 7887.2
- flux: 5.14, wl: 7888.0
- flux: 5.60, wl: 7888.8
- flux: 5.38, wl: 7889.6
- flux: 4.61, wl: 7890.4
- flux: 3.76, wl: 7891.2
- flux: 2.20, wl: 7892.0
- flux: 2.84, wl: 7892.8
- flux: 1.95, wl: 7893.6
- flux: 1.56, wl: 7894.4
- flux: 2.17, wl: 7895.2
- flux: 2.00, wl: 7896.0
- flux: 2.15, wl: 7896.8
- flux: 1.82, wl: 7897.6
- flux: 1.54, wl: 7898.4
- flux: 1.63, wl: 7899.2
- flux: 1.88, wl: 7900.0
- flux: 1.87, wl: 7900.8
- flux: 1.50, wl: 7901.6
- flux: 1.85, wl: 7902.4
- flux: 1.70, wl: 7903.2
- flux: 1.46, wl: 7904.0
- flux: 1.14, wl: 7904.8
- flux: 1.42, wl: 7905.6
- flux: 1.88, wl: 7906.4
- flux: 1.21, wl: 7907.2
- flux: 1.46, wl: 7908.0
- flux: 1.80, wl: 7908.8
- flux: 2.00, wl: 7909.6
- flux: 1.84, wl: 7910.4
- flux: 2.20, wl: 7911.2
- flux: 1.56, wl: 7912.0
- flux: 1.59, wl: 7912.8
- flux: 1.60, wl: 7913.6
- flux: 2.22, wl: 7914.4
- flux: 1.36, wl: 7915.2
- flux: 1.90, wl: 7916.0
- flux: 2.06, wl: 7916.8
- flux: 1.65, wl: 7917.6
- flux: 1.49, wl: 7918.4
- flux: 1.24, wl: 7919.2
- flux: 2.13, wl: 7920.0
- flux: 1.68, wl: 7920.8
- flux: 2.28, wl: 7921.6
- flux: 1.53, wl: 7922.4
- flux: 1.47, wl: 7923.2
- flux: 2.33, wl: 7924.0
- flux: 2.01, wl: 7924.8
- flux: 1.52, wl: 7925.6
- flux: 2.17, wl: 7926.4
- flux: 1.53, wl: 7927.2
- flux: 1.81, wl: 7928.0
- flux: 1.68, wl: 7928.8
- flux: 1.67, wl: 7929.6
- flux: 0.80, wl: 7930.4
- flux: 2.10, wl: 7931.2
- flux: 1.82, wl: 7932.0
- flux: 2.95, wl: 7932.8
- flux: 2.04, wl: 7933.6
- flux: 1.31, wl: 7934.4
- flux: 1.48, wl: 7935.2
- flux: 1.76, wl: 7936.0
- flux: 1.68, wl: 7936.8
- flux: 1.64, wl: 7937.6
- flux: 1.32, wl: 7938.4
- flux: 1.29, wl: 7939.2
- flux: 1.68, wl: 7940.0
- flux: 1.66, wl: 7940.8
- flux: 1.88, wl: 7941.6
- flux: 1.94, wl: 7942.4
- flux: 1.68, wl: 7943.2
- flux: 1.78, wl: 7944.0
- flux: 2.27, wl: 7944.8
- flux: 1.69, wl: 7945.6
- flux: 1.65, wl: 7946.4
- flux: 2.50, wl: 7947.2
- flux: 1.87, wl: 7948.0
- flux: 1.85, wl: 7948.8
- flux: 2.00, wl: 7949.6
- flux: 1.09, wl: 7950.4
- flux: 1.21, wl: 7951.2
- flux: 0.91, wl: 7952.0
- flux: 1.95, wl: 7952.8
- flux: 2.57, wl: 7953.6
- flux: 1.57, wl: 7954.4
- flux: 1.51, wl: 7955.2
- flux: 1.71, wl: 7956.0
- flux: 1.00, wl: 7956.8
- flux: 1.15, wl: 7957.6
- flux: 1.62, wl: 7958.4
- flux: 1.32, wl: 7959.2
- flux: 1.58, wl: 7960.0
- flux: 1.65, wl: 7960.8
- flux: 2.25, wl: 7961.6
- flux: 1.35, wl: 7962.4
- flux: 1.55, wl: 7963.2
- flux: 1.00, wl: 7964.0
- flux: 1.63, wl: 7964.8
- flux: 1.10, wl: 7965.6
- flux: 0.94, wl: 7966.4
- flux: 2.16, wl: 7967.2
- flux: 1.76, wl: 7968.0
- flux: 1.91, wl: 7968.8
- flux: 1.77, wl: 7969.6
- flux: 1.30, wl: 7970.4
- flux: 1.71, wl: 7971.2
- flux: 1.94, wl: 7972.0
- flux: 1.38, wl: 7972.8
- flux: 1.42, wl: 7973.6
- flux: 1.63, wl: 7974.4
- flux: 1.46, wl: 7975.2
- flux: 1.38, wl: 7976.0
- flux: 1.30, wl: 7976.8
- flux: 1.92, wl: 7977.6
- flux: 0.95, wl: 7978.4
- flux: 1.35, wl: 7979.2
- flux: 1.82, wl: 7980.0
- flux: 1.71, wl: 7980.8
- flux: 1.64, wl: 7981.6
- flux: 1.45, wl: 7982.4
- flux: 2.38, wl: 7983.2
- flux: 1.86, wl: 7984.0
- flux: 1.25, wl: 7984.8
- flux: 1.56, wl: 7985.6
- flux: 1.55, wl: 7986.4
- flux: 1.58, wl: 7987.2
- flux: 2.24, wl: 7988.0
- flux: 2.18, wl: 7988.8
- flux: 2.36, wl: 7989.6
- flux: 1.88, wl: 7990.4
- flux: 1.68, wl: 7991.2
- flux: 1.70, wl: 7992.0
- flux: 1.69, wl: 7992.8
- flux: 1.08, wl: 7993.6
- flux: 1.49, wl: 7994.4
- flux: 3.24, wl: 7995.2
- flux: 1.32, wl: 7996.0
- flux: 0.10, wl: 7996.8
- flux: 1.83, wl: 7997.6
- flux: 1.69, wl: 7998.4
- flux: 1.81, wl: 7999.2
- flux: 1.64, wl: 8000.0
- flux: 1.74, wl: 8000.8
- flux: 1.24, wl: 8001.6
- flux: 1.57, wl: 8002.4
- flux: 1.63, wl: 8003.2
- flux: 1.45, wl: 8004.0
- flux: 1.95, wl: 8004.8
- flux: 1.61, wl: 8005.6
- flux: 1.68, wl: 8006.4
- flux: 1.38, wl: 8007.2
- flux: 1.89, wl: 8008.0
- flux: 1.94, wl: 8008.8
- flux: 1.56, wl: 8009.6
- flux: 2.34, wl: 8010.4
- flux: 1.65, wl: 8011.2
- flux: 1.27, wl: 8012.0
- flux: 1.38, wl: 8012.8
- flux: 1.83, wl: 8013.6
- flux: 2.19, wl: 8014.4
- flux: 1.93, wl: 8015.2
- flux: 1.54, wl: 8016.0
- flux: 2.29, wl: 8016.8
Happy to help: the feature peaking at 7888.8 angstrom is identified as [N II] 6583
